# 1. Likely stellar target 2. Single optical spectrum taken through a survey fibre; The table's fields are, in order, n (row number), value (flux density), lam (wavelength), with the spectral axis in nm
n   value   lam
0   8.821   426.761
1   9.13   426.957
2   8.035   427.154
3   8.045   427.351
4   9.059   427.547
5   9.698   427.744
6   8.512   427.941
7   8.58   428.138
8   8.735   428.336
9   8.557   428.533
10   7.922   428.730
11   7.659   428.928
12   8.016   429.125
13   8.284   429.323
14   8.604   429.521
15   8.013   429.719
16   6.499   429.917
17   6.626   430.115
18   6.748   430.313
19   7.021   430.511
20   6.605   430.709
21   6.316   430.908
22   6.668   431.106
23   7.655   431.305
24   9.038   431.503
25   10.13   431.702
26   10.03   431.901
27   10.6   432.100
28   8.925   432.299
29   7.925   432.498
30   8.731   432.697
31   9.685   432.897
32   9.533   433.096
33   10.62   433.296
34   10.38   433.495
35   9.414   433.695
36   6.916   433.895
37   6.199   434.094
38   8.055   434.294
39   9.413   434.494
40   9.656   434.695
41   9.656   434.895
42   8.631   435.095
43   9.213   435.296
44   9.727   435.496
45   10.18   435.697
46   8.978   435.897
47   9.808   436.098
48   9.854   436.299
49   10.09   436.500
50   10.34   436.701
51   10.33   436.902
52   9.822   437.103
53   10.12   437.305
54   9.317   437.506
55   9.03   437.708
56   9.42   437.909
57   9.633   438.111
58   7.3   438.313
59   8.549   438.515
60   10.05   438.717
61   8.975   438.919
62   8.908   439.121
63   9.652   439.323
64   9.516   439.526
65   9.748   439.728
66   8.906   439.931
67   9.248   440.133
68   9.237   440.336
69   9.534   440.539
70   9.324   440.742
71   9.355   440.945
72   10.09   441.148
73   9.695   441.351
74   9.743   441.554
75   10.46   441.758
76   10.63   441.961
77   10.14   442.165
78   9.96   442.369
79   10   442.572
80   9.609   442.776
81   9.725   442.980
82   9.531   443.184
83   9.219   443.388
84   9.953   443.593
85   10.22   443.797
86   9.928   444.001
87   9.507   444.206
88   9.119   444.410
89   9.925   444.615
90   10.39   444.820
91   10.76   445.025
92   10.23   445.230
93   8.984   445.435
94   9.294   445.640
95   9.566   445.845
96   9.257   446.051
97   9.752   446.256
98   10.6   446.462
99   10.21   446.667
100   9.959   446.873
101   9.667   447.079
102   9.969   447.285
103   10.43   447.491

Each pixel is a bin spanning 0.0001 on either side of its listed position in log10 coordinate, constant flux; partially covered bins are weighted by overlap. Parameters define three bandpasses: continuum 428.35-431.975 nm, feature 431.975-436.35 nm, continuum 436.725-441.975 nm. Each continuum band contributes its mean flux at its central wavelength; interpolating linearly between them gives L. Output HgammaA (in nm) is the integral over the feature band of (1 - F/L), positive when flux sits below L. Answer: -0.34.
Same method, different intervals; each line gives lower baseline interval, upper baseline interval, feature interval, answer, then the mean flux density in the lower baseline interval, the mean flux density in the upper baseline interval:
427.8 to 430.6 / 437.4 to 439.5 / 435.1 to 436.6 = -0.15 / 7.87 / 9.1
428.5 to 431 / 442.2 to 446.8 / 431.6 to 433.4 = -0.39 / 7.42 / 9.81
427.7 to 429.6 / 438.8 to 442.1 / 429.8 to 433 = 0.23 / 8.42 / 9.57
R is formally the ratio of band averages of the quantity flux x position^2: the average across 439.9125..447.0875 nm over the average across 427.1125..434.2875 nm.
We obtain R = 1.2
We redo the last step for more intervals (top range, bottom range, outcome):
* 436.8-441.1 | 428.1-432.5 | 1.21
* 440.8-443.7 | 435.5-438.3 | 1.04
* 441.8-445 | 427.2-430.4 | 1.31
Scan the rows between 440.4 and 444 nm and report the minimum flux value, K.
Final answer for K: 9.219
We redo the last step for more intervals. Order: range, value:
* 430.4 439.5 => 6.199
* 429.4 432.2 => 6.316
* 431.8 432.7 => 7.925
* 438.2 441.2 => 7.3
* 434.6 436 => 8.631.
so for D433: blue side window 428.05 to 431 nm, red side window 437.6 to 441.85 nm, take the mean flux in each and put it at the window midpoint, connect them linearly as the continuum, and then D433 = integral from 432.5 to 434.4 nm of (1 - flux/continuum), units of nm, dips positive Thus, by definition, -0.12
